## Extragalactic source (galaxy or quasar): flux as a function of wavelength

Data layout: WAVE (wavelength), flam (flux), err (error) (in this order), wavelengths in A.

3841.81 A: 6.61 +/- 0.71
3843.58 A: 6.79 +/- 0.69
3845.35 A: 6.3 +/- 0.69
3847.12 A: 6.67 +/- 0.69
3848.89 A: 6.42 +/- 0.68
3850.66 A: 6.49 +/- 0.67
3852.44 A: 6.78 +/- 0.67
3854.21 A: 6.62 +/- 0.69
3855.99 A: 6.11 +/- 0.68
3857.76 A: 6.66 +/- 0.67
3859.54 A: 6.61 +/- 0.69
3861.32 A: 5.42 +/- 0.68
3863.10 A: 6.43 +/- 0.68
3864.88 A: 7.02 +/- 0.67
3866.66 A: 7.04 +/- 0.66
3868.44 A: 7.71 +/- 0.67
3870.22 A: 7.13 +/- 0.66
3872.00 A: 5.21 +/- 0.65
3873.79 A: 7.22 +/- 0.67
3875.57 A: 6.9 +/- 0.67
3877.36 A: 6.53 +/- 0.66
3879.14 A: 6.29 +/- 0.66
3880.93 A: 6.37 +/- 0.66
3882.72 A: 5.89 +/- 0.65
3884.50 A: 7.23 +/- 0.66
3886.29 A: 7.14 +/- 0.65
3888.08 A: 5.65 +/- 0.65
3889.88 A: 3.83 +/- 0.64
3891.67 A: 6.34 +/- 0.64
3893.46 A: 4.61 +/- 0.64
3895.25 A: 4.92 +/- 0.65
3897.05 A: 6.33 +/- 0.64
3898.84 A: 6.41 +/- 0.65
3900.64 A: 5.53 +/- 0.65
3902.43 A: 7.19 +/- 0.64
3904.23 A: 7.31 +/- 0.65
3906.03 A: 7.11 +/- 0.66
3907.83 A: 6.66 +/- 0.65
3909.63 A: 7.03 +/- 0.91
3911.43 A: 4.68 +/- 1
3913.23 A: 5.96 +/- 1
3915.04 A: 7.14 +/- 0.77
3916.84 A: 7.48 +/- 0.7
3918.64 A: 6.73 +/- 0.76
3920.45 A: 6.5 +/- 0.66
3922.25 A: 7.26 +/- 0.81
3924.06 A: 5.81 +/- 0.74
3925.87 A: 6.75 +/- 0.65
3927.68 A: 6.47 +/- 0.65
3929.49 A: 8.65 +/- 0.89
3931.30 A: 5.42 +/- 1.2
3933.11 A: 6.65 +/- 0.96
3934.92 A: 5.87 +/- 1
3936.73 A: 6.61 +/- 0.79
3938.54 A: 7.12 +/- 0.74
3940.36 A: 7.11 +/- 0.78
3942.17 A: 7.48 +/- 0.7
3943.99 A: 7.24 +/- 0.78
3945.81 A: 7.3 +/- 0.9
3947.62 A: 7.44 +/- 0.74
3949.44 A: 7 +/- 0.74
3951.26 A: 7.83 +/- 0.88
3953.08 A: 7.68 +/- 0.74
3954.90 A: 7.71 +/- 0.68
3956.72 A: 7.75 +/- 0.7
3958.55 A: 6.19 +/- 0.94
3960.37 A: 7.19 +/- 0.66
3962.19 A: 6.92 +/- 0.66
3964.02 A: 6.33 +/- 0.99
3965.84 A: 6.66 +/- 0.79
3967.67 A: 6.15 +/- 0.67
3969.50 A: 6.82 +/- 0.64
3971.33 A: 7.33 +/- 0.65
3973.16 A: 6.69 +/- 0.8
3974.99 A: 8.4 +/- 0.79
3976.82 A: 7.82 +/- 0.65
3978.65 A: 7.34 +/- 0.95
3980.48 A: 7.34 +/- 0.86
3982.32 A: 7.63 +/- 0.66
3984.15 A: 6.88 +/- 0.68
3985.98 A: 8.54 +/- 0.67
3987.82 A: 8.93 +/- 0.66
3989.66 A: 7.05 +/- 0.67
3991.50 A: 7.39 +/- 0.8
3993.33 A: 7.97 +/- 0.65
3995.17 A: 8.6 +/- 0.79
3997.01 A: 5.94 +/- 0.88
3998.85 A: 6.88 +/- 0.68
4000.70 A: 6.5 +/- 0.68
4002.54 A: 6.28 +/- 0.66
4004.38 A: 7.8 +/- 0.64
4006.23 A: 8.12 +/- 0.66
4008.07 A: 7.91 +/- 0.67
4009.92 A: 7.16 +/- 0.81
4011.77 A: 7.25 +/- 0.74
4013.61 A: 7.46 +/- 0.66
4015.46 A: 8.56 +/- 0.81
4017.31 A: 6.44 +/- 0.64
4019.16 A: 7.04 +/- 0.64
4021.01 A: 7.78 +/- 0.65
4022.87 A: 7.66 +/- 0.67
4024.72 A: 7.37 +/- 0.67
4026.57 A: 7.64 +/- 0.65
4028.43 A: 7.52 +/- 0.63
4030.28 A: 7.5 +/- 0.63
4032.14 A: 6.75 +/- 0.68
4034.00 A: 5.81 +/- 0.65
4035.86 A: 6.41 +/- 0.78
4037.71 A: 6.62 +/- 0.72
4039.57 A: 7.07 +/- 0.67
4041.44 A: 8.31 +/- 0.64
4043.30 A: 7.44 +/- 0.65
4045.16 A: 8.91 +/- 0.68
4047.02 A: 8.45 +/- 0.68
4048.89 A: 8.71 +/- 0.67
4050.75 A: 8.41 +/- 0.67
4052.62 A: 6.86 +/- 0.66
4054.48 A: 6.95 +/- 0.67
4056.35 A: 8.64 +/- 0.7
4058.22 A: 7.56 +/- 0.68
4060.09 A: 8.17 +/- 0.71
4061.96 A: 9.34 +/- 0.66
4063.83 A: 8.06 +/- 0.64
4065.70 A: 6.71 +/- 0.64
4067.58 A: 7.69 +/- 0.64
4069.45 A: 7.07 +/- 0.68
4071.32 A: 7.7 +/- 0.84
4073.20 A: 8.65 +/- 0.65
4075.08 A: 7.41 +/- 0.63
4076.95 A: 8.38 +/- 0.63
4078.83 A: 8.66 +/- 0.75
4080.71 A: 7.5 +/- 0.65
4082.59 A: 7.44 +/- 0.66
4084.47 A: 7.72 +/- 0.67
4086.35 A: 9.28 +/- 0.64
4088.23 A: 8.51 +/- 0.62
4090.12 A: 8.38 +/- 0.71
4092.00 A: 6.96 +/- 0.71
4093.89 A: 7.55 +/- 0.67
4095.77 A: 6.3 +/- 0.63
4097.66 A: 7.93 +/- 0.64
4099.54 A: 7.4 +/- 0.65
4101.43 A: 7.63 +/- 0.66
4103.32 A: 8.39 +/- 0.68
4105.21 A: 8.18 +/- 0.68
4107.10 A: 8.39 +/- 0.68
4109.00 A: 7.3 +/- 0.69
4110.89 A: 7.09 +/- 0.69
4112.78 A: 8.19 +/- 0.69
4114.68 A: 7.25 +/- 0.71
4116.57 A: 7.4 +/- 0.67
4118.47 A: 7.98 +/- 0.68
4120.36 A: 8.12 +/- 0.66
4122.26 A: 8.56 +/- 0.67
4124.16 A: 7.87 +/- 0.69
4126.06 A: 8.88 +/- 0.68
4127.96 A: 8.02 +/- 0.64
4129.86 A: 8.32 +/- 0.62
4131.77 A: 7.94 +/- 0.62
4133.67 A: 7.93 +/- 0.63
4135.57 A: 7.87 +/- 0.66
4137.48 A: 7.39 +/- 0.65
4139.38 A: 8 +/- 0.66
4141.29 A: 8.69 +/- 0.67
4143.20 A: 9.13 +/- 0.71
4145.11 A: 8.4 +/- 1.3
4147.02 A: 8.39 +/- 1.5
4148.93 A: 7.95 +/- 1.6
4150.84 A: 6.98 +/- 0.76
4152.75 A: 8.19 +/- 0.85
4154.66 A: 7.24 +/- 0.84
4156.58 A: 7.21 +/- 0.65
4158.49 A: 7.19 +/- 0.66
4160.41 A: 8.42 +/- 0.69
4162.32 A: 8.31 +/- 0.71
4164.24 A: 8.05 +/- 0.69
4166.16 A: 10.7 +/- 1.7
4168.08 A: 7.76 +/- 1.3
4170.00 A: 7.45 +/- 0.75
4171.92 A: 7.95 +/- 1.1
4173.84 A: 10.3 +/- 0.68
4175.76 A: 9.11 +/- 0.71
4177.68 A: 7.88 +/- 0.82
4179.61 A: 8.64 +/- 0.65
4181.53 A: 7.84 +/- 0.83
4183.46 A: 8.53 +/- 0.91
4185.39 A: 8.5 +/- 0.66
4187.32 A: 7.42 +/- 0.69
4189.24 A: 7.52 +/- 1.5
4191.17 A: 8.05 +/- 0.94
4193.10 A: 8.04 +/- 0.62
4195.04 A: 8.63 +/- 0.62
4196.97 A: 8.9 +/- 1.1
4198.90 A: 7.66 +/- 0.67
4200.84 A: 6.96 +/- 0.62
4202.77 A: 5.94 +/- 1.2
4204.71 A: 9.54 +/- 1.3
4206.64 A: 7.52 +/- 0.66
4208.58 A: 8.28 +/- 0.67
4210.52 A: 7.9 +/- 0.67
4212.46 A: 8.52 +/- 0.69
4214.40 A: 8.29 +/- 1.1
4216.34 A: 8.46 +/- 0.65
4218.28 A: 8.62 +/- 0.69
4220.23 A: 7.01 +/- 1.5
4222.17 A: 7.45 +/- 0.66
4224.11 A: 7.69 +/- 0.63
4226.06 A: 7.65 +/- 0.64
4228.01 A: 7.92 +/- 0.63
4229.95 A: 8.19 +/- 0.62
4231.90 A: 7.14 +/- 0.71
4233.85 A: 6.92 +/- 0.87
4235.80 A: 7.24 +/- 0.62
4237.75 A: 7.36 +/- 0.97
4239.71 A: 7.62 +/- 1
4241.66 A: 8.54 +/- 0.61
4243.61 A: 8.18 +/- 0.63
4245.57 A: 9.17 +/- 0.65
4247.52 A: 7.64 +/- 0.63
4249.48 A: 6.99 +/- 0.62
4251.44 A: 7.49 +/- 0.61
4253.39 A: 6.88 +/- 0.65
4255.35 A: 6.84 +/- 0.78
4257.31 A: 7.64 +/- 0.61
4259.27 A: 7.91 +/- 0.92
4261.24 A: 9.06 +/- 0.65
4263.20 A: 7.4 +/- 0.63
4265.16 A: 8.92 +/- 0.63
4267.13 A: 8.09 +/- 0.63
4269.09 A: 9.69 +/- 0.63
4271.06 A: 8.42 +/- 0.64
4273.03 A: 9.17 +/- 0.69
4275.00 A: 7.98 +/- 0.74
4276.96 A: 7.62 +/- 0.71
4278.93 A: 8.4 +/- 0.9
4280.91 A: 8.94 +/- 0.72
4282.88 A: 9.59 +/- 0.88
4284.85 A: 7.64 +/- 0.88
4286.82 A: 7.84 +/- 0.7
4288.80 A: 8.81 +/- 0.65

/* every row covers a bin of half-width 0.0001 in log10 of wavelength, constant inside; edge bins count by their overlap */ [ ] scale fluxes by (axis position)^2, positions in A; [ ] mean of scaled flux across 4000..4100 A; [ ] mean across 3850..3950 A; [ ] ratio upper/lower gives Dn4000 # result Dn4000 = 1.26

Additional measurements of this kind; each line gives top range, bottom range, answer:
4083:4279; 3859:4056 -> 1.27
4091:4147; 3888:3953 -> 1.33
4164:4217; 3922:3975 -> 1.33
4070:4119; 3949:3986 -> 1.15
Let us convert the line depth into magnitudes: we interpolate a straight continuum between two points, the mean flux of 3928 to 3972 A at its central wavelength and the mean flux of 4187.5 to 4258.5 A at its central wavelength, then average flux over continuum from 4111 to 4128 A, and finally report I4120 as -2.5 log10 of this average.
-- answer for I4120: -0.07 mag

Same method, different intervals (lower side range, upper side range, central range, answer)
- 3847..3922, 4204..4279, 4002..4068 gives -0.07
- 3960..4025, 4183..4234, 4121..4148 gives -0.07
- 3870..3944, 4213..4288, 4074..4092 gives -0.12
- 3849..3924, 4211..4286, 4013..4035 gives -0.04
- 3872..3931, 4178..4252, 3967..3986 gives -0.09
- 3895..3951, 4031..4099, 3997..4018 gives 0.01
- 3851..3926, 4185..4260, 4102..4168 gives -0.09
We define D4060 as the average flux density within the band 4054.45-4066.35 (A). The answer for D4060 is 8.02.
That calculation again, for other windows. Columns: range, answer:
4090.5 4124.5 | 7.7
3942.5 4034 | 7.33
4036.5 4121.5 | 7.83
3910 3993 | 7.06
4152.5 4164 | 7.75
